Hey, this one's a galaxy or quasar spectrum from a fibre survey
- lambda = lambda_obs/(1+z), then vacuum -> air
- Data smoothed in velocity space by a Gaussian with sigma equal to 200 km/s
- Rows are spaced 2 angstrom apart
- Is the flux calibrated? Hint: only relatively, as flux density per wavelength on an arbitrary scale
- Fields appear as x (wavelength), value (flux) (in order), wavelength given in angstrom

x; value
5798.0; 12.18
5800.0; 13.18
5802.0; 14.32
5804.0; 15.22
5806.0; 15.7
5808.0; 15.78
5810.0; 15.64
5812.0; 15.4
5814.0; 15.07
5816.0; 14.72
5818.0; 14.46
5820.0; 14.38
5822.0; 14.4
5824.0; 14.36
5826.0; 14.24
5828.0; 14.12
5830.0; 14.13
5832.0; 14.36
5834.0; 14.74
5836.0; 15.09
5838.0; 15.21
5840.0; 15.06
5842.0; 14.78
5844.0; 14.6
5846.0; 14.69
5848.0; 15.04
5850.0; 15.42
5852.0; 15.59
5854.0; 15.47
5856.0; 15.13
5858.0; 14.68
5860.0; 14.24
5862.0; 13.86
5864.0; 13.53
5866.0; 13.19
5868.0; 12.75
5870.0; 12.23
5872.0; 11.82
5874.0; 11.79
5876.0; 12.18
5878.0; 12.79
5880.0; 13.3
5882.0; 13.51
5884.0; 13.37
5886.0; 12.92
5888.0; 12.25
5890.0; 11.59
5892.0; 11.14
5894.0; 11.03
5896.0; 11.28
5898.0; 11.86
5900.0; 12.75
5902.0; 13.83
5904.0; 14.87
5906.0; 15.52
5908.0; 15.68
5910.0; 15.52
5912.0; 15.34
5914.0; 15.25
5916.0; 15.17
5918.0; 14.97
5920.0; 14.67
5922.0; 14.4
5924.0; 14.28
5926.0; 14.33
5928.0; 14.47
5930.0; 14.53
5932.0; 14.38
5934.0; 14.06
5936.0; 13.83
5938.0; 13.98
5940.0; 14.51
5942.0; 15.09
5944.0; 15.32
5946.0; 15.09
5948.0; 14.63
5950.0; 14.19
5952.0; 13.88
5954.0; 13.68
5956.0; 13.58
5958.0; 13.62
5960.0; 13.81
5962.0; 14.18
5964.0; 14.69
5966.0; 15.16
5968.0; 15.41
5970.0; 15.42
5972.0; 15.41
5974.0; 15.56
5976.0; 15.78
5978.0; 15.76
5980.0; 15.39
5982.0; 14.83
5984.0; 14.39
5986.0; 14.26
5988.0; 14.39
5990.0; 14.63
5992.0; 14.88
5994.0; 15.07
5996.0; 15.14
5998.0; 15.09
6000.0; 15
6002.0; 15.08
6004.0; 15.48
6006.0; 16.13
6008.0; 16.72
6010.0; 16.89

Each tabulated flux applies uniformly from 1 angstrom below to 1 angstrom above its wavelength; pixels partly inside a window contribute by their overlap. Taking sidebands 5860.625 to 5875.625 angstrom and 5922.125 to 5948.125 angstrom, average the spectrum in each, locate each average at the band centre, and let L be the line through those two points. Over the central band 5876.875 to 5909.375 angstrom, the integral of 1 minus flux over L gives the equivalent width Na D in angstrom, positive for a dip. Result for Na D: 1.0 angstrom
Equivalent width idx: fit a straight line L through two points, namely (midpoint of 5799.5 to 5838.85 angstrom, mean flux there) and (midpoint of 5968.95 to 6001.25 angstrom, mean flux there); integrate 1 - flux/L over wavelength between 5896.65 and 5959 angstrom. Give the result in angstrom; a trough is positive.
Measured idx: 2.3 angstrom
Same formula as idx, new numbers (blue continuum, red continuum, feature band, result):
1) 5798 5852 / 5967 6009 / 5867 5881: 2.3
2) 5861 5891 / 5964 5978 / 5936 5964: 1.0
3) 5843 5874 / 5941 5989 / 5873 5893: 2.4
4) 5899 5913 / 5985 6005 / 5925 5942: 0.6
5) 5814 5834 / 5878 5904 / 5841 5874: -1.6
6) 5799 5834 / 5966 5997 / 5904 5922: -0.3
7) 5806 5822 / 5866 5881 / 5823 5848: -0.9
